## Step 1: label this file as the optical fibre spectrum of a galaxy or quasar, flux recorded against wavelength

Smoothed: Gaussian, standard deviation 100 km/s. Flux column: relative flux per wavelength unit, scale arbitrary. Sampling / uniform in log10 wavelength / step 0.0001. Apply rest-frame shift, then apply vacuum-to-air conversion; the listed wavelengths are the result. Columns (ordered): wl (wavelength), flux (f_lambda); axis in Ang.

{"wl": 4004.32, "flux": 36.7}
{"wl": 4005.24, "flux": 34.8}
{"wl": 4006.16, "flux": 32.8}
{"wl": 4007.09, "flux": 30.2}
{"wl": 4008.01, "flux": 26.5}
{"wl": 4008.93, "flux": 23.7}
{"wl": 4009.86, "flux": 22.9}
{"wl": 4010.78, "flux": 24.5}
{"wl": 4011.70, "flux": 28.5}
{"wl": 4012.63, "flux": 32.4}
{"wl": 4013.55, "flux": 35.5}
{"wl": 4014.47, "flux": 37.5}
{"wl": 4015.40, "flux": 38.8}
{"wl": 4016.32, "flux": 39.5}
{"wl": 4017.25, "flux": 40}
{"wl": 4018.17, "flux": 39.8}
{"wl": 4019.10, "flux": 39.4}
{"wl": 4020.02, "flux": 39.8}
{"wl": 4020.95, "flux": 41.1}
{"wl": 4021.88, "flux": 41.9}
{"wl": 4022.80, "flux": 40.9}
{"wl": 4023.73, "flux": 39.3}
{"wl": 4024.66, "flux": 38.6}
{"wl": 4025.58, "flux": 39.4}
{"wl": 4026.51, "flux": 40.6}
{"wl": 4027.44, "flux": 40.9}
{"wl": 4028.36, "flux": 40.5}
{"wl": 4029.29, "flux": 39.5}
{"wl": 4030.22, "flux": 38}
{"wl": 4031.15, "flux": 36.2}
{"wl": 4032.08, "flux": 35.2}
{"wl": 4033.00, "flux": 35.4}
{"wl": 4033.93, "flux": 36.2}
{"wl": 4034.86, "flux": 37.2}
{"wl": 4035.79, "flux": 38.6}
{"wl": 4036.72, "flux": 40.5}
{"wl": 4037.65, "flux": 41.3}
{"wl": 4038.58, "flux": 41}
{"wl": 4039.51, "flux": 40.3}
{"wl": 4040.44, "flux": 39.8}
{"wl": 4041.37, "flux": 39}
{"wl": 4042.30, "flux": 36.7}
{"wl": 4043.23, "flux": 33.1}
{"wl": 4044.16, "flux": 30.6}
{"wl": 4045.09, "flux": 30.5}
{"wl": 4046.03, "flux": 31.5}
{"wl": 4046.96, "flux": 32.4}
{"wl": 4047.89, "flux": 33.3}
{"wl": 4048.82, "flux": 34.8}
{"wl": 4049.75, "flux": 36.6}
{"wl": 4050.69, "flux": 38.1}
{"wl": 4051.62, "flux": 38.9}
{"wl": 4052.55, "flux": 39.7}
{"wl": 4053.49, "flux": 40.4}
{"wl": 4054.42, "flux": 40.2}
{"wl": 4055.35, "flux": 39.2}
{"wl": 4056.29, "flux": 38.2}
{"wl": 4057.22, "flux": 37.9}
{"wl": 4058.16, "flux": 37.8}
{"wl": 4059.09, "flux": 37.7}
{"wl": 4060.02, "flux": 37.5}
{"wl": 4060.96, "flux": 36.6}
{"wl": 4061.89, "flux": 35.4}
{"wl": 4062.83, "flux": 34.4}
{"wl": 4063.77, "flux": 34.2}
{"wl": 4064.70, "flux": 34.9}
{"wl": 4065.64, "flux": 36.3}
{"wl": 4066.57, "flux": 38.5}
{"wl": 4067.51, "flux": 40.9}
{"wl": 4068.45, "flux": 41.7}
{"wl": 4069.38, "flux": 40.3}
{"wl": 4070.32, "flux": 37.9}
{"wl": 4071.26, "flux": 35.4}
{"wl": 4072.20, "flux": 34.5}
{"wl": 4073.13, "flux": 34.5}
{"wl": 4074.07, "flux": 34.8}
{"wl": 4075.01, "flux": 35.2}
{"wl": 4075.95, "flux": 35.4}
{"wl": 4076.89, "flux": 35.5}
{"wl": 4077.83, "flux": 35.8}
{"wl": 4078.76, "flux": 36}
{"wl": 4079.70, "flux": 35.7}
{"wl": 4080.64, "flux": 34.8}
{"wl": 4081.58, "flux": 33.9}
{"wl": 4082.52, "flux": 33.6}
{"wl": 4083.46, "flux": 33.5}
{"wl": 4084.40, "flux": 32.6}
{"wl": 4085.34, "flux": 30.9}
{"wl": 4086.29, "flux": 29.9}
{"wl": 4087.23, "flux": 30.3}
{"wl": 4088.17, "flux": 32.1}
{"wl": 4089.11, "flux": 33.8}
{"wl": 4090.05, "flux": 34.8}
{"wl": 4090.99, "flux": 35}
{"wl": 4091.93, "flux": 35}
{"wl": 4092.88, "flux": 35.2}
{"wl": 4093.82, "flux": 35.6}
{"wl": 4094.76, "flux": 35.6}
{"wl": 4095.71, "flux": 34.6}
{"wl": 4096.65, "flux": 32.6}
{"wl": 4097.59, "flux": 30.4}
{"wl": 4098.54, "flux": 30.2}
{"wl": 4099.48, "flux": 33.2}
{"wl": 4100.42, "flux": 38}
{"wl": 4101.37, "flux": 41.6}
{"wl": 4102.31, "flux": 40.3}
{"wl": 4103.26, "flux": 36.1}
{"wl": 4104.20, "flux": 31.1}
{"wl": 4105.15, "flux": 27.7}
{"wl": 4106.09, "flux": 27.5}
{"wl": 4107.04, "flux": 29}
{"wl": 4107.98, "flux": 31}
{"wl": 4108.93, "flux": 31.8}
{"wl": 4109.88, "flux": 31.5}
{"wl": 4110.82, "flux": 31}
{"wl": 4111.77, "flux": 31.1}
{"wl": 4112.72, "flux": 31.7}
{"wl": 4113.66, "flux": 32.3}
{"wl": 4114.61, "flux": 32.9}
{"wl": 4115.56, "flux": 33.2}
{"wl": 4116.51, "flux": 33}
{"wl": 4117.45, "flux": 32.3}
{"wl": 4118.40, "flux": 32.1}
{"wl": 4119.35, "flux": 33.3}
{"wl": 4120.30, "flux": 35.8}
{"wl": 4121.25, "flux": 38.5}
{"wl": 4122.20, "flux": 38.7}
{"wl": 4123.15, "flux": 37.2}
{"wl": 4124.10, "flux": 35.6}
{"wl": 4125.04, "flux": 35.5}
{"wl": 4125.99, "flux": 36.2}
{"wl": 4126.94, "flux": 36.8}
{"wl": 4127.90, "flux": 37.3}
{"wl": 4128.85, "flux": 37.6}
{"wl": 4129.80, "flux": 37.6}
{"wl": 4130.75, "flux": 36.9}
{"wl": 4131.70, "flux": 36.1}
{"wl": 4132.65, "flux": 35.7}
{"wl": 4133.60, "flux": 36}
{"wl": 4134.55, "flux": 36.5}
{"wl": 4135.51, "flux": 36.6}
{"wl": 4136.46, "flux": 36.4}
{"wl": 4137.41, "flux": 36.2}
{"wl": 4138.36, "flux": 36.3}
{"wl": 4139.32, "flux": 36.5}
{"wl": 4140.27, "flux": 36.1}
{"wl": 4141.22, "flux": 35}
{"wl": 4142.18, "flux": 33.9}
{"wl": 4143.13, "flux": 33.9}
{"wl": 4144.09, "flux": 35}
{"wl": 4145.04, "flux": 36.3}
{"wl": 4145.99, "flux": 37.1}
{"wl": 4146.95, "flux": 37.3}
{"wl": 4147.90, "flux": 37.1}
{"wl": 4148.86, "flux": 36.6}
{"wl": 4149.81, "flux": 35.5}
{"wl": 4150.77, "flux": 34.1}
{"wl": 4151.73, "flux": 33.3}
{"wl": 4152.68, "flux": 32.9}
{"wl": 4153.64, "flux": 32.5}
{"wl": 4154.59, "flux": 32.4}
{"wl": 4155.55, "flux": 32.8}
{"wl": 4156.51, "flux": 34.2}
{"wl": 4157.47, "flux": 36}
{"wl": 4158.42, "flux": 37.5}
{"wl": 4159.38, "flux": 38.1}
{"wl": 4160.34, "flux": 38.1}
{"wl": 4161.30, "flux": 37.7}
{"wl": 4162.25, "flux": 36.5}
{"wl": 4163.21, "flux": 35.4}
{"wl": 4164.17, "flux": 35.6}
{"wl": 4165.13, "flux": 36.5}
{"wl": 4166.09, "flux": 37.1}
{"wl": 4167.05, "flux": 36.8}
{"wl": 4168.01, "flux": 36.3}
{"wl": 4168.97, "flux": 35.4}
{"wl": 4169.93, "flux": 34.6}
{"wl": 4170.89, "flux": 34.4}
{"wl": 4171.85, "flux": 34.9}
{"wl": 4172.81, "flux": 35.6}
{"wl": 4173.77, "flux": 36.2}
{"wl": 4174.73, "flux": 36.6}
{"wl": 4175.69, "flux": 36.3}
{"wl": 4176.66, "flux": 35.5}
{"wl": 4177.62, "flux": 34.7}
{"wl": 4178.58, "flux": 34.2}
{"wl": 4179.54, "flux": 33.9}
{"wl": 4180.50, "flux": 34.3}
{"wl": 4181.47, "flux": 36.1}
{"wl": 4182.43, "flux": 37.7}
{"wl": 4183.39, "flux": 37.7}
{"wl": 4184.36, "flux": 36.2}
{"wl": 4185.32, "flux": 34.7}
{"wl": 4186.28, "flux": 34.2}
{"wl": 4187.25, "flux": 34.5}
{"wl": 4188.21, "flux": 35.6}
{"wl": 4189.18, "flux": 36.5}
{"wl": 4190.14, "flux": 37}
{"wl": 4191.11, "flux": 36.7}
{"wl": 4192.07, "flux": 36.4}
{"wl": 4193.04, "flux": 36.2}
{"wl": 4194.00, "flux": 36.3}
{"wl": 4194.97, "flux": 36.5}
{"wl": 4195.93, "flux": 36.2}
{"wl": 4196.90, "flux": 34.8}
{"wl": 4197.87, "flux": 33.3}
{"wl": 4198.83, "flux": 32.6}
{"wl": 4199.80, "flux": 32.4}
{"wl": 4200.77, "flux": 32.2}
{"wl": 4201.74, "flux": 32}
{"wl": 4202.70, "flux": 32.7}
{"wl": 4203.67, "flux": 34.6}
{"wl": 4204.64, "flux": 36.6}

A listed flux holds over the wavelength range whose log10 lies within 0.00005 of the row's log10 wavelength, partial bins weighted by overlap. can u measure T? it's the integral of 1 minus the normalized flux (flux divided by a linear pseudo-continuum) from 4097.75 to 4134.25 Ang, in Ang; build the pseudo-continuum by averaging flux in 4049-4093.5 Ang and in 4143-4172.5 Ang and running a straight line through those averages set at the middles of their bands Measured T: 1.5 Ang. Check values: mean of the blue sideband 36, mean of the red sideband 35.6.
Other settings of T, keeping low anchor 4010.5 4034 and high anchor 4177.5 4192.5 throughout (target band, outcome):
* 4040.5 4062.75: 0.6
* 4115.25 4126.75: 0.4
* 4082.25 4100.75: 1.8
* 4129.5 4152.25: 0.2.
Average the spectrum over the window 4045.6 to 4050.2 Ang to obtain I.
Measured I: 33.8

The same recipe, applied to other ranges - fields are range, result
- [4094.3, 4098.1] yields 33.2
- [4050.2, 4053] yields 38.9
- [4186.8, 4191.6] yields 36.1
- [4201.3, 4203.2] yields 32.5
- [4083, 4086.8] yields 31.6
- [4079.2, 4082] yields 34.8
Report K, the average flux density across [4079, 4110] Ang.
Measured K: 33.3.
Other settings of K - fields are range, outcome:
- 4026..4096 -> 36.3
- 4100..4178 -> 35.1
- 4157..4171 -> 36.5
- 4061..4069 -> 37.1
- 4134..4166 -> 35.6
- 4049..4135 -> 35.2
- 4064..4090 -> 35.1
